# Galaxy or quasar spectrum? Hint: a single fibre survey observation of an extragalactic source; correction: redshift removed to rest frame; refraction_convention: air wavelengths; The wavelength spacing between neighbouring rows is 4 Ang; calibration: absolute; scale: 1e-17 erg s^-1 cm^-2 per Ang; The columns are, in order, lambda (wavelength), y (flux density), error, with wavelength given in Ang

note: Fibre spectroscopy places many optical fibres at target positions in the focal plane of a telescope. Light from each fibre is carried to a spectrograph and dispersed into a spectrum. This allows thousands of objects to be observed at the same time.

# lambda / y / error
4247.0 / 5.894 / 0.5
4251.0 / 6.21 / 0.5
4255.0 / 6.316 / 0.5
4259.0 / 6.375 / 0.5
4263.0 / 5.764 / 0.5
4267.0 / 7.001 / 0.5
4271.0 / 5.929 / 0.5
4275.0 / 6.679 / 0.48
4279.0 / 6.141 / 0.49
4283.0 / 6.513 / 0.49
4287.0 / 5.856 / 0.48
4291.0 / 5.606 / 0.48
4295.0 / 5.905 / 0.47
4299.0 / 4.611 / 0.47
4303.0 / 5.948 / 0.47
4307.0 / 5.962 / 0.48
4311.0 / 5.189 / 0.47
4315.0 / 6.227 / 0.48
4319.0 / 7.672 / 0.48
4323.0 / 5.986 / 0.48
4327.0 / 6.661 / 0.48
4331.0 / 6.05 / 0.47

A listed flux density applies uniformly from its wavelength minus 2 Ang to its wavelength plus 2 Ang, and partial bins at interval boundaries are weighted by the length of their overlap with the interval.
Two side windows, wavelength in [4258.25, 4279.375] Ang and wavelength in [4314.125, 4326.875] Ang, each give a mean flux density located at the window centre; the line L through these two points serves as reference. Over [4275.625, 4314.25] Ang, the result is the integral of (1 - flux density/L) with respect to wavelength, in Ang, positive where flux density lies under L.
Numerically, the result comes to 4.1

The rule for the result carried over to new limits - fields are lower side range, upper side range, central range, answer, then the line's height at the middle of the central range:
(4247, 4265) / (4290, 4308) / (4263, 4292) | -1.8 Ang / 5.86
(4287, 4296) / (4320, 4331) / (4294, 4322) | 0.7 Ang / 6.07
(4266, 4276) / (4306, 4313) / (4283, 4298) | 0.5 Ang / 5.99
